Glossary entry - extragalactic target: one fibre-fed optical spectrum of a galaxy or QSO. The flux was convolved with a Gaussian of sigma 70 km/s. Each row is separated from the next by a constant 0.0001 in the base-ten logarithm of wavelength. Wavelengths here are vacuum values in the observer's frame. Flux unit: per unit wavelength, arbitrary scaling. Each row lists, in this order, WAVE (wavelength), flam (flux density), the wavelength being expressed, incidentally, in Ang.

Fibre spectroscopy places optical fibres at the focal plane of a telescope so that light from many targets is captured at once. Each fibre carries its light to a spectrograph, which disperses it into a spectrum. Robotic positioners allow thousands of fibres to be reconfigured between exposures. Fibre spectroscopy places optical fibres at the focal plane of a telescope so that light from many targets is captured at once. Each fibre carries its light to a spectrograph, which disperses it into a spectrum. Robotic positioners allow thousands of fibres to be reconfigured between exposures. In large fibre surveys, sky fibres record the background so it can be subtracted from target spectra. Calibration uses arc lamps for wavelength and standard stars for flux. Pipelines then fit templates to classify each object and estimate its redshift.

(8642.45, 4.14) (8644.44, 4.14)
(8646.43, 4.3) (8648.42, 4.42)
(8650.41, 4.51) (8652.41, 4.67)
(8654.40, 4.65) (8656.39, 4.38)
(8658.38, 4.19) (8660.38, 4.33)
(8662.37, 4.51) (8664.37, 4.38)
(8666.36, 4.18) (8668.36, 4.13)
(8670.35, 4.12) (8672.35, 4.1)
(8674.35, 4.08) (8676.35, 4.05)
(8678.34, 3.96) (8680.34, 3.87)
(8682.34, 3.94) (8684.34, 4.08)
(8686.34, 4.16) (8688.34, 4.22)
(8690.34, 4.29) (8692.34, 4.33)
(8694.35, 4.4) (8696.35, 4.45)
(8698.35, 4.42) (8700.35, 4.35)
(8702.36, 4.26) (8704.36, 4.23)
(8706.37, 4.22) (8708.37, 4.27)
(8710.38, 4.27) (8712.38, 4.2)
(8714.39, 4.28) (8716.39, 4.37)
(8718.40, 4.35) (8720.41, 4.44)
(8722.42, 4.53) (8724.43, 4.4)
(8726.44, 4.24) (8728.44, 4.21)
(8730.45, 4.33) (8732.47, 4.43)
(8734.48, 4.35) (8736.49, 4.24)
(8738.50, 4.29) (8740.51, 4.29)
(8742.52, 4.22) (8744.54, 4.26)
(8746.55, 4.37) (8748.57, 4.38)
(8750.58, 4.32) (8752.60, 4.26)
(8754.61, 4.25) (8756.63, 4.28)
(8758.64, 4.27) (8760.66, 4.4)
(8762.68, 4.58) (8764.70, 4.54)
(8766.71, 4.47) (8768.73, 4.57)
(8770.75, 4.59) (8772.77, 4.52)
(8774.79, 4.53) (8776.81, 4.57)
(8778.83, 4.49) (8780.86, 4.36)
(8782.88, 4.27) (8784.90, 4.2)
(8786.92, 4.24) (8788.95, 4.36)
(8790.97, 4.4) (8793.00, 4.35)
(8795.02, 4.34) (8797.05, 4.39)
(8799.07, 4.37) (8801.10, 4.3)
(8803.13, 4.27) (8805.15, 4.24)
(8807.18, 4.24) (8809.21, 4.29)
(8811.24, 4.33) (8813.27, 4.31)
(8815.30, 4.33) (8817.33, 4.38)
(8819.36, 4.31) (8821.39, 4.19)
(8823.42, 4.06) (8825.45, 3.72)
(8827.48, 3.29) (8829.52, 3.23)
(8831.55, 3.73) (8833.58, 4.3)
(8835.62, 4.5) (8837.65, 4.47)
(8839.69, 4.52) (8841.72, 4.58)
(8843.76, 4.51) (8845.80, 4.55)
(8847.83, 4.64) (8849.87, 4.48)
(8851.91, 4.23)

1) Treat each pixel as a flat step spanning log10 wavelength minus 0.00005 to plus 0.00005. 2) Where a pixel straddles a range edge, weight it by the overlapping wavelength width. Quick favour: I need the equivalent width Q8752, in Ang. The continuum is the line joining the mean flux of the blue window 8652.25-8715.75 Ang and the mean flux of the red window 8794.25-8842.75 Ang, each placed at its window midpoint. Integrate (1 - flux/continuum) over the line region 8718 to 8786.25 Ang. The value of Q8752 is -2.5 Ang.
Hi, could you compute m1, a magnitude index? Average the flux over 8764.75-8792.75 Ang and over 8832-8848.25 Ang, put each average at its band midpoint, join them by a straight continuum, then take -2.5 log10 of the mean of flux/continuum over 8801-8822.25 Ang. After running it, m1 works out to 0.04 mag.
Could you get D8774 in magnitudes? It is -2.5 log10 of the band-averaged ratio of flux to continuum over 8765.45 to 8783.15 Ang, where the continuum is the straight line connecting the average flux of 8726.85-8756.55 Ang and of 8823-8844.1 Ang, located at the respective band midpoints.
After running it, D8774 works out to -0.07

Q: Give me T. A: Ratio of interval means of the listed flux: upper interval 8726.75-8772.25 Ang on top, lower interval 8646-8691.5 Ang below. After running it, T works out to 1.0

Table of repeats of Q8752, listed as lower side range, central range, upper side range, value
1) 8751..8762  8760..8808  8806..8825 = -1.35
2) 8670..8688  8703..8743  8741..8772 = -0.69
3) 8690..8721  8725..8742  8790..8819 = 0.09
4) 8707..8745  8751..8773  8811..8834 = -1.20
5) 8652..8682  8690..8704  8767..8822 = -0.32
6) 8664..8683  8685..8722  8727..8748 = -1.13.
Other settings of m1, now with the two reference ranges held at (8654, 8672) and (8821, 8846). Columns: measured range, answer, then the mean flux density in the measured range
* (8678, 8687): 0.074 mag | 4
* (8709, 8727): -0.026 mag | 4.34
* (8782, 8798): -0.041 mag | 4.32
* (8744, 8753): -0.030 mag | 4.32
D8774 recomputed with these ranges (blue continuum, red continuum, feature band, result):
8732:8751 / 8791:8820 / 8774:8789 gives -0.01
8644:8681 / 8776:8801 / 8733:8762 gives 0.01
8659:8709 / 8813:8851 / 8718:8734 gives -0.04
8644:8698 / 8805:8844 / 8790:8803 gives -0.04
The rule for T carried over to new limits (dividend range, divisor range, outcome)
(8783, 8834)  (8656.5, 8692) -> 1.00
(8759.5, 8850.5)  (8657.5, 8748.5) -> 1.01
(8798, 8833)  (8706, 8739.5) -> 0.95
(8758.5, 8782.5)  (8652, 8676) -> 1.05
